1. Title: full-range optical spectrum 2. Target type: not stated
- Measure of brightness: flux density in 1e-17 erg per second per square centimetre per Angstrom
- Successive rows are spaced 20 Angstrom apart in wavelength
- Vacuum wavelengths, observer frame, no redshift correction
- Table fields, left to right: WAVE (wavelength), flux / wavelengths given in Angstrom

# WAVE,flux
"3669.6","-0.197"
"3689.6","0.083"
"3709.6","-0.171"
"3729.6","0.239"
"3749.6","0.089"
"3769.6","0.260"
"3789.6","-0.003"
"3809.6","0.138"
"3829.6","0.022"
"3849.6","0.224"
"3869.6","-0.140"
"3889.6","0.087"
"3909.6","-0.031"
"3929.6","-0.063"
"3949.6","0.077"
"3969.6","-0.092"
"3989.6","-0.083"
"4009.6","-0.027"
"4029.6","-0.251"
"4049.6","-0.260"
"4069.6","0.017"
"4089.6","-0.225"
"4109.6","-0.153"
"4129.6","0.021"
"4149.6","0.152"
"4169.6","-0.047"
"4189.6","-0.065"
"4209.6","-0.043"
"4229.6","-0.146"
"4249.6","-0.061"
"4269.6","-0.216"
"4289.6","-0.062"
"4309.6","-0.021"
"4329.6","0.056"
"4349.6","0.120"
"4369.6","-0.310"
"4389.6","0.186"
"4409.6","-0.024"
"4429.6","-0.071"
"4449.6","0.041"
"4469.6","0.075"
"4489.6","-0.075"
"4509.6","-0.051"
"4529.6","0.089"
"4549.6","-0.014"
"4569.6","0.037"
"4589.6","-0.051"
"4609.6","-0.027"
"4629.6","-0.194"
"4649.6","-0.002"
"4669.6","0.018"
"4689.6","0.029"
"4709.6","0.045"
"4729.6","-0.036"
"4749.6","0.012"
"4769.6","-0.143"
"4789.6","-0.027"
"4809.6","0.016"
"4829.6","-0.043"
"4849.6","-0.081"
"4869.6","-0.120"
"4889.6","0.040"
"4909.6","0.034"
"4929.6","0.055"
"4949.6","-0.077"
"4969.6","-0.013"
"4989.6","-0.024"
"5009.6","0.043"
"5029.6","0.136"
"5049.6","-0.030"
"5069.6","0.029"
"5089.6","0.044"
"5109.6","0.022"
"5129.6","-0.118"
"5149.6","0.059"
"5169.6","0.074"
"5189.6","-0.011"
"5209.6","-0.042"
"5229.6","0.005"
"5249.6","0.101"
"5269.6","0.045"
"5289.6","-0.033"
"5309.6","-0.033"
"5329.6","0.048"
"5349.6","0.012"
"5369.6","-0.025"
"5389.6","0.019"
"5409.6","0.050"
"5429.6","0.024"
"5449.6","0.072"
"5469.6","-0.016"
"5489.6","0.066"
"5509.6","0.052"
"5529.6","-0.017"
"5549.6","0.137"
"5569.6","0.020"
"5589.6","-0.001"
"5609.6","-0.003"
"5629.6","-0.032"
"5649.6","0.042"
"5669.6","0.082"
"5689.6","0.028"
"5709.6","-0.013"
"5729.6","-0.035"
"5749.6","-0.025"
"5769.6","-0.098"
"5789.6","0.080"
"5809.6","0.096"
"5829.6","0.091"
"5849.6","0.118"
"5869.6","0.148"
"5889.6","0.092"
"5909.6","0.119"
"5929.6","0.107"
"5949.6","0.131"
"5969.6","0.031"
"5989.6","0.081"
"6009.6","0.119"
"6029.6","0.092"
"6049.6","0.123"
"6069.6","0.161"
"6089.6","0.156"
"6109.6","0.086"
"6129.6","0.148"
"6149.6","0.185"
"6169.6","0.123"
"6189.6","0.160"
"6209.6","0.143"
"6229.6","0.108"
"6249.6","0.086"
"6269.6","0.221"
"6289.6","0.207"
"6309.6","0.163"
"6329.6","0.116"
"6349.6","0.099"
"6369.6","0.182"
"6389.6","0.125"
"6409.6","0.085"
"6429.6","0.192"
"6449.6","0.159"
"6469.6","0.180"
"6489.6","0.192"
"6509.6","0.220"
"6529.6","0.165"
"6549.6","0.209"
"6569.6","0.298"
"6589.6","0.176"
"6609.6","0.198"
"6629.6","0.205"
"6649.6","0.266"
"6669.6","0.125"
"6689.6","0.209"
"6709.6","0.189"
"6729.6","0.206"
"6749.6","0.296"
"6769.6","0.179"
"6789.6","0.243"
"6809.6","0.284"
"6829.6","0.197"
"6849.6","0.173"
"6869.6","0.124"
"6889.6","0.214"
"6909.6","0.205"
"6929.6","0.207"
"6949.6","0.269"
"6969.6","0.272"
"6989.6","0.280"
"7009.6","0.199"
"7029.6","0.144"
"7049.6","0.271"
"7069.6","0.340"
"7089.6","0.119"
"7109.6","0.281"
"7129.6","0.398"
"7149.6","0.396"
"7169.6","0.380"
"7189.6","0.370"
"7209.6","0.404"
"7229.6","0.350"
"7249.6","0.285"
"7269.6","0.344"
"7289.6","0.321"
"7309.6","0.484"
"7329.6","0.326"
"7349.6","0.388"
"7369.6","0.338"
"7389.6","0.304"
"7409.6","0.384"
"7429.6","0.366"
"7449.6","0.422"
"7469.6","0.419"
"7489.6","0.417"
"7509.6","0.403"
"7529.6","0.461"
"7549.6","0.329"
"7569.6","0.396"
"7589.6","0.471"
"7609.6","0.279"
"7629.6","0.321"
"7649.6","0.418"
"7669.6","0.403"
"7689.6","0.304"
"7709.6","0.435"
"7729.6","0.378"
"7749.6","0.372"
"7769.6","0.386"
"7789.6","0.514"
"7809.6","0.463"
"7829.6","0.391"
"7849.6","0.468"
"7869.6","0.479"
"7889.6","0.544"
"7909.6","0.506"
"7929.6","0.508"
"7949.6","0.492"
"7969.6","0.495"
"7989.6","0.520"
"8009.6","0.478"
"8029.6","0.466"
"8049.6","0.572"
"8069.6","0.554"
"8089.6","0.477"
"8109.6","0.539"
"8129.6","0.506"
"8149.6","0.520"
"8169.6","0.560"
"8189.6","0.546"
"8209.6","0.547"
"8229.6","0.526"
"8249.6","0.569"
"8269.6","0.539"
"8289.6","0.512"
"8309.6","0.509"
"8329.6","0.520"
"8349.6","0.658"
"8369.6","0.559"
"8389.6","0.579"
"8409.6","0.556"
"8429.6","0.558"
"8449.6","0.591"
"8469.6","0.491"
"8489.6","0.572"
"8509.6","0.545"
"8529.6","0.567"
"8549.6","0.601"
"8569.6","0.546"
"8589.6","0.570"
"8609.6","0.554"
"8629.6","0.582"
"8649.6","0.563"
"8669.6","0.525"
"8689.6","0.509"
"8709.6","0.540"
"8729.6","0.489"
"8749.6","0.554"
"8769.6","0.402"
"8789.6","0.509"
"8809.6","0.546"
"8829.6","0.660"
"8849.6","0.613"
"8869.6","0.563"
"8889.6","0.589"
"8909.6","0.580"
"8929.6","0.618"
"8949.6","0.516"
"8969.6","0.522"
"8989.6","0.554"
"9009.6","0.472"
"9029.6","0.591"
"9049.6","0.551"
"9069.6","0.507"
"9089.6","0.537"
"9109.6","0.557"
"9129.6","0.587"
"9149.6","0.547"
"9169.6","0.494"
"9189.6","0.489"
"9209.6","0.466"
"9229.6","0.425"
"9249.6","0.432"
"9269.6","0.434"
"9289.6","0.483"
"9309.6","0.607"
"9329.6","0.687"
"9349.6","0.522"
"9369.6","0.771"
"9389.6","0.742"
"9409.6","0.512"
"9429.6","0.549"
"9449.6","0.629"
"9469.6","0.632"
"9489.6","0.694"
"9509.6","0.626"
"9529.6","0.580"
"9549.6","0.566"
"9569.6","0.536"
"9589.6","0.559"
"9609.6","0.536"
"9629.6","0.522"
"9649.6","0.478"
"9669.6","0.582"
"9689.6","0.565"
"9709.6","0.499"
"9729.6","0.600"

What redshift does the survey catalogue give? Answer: 0.786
